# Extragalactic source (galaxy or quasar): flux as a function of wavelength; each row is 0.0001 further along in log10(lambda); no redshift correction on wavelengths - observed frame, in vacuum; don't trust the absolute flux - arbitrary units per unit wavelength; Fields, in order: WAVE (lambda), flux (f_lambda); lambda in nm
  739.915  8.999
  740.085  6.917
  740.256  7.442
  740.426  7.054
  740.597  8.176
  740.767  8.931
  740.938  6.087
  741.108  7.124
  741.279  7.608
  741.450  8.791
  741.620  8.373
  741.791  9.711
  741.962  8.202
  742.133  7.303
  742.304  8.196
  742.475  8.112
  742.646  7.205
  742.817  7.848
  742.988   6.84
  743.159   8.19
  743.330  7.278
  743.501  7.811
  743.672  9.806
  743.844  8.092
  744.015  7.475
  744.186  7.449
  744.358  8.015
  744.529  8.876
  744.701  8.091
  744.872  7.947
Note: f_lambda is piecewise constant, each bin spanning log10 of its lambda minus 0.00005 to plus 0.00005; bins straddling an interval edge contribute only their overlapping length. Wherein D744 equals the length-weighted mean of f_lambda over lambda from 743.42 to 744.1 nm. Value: 8.3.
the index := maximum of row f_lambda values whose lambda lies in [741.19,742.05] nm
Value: 9.711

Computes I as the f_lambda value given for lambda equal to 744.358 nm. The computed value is 8.015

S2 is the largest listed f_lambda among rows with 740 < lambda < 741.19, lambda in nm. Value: 8.931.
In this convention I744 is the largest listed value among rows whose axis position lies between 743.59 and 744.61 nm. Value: 9.806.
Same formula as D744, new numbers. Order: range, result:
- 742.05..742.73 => 7.7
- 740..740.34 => 7.17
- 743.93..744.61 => 7.95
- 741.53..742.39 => 8.36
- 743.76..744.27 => 7.68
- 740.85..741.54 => 7.42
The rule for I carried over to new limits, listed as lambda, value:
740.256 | 7.442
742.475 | 8.112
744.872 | 7.947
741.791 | 9.711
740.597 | 8.176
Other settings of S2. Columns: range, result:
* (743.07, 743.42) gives 8.19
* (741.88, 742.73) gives 8.202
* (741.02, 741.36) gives 7.608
